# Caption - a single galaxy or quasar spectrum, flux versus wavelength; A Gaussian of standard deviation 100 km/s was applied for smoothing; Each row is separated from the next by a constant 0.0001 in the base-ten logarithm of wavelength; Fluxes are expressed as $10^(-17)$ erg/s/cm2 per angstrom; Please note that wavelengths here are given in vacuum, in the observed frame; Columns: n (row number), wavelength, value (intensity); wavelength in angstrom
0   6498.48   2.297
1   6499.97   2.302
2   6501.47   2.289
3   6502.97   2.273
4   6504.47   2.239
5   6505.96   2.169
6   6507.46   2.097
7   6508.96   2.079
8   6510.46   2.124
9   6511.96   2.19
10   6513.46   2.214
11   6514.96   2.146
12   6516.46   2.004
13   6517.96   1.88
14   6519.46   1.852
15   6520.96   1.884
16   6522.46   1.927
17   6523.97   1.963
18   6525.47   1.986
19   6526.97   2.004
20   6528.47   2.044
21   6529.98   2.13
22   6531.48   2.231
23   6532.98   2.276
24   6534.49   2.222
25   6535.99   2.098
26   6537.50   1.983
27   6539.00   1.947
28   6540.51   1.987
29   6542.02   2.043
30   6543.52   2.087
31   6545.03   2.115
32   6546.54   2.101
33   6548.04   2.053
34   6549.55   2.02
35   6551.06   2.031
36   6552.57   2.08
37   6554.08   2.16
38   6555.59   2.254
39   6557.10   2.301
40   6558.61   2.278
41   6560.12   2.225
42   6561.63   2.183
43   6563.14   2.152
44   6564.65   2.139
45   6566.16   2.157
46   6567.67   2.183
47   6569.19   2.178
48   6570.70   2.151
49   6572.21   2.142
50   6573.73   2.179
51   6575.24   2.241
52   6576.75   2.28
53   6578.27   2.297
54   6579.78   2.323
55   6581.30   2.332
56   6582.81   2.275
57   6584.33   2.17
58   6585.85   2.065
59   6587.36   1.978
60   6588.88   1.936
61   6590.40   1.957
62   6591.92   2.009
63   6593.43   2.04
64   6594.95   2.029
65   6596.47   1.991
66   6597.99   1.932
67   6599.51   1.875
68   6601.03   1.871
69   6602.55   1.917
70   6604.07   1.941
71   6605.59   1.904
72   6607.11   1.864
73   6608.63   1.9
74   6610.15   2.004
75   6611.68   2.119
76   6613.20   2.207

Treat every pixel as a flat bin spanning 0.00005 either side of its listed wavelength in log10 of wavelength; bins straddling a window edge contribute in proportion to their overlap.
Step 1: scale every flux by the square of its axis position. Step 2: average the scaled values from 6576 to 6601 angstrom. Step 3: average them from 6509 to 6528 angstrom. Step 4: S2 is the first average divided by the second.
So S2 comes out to 1.1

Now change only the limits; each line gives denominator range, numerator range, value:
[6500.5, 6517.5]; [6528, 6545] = 0.98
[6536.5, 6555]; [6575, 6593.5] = 1.06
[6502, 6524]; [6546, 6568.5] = 1.05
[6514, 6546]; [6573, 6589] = 1.09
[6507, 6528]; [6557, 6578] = 1.10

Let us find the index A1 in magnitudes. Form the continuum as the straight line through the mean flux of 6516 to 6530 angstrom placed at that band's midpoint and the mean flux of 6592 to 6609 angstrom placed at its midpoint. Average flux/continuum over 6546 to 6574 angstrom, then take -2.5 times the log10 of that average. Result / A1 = -0.110 mag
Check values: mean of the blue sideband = 1.96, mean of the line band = 2.16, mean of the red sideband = 1.94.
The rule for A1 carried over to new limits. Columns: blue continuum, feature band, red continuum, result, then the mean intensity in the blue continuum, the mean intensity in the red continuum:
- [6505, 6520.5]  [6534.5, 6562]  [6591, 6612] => -0.044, 2.07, 1.95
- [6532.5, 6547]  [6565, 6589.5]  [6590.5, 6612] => -0.092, 2.08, 1.95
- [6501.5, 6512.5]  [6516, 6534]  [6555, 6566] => 0.088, 2.17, 2.22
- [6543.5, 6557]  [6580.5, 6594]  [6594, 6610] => -0.057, 2.11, 1.93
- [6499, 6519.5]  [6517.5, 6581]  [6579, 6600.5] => -0.007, 2.14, 2.06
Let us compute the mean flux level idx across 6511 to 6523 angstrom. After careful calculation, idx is 2.02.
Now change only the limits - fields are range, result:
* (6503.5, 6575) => 2.11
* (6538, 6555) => 2.06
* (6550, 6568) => 2.18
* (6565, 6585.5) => 2.22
